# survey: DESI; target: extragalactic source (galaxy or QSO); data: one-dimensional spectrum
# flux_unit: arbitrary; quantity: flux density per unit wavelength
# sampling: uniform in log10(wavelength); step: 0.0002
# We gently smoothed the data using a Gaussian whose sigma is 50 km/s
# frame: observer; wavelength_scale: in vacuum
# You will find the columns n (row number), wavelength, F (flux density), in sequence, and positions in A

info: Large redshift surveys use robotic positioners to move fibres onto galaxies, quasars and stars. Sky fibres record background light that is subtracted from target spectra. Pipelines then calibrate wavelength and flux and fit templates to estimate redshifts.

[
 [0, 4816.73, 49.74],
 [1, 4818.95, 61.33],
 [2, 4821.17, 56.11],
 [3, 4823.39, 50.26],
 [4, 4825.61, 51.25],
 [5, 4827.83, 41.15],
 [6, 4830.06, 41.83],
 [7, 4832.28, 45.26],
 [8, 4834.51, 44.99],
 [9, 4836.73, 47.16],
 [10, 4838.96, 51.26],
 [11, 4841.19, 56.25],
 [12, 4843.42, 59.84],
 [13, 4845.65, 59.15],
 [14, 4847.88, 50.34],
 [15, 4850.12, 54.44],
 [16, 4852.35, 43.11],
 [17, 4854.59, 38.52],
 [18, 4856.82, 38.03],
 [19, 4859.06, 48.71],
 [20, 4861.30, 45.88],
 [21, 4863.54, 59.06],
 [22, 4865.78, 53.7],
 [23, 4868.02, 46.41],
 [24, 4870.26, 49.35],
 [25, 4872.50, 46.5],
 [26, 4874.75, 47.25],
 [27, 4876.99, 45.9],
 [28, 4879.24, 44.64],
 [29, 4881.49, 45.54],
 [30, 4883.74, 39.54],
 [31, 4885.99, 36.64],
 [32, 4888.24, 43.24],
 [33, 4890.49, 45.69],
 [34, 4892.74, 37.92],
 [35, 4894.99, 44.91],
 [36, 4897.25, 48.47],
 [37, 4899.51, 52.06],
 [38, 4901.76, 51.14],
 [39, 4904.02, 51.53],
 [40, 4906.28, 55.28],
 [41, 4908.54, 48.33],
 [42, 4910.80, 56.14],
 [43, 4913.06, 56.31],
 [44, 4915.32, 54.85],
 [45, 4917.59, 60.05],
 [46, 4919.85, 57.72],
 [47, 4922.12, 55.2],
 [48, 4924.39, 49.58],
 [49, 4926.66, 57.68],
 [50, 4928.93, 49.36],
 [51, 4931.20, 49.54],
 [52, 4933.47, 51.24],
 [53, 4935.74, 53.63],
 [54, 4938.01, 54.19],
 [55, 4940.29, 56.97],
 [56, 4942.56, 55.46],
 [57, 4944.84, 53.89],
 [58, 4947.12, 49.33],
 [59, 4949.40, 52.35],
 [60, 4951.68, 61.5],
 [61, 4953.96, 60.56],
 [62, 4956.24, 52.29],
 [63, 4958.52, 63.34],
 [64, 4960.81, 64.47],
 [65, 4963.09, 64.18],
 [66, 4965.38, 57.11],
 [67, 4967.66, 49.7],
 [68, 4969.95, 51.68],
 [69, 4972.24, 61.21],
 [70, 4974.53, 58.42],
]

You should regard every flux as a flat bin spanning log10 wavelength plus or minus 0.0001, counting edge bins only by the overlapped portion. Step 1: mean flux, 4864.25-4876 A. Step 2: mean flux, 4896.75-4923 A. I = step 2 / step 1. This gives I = 1.1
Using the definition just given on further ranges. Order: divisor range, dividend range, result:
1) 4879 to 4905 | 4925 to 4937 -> 1.16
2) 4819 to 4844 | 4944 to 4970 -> 1.14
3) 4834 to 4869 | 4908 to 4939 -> 1.08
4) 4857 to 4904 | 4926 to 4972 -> 1.19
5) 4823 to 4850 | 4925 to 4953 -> 1.07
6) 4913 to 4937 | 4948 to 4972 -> 1.07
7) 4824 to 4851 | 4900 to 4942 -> 1.07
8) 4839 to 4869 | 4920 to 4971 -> 1.10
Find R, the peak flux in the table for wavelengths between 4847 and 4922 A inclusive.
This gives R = 60.05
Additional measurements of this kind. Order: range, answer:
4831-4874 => 59.84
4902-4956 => 61.5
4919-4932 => 57.72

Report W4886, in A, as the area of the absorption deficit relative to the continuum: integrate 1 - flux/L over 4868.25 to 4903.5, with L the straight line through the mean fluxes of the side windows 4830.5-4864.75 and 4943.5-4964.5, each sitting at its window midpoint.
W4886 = 4.7 A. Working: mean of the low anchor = 49.3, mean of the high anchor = 57.9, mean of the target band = 45.4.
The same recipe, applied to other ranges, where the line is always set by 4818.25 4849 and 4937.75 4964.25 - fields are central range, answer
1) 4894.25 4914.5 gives 1.2 A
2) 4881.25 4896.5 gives 3.4 A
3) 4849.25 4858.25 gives 1.5 A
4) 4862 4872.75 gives 0.3 A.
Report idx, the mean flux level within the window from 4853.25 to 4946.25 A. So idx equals 49.7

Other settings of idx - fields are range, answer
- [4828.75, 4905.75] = 47.5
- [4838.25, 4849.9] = 55.4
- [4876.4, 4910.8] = 46.4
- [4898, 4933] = 53.5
